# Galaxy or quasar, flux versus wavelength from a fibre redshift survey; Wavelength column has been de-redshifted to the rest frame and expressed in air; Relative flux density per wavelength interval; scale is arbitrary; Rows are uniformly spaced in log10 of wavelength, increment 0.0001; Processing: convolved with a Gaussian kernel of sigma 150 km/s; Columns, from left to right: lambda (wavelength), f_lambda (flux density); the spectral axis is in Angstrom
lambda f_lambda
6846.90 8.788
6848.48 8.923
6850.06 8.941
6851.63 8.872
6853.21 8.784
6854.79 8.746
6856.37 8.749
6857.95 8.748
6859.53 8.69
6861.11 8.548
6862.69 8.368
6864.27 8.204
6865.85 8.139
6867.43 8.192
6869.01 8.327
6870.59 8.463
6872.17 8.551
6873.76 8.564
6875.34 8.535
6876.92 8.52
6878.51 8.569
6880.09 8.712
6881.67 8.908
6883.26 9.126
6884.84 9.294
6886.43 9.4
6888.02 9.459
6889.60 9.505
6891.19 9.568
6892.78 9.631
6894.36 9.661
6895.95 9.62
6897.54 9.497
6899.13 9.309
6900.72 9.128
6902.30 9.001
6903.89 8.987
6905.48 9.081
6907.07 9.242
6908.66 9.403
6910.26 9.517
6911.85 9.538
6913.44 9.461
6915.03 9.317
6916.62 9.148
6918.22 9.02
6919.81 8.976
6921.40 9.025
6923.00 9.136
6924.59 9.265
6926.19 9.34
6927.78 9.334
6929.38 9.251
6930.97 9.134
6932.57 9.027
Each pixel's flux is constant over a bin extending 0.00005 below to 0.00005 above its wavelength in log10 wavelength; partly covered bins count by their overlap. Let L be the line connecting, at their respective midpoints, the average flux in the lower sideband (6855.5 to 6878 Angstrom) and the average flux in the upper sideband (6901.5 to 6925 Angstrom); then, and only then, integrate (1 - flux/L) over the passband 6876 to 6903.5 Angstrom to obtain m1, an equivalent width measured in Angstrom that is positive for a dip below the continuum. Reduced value -1.2 Angstrom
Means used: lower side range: 8.47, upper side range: 9.21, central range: 9.22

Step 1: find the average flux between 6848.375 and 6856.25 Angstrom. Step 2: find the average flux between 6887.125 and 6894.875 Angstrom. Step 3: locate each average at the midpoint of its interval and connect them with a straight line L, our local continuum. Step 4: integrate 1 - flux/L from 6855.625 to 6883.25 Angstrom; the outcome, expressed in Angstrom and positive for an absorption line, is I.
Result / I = 1.9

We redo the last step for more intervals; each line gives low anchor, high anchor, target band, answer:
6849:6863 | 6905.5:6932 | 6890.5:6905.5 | -0.5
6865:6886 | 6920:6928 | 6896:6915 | -0.7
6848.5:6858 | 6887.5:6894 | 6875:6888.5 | 0.6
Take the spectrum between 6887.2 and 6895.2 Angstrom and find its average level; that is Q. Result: 9.57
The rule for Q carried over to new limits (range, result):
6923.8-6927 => 9.3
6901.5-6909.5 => 9.14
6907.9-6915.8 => 9.44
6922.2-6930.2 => 9.27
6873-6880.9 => 8.59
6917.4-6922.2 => 9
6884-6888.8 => 9.37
